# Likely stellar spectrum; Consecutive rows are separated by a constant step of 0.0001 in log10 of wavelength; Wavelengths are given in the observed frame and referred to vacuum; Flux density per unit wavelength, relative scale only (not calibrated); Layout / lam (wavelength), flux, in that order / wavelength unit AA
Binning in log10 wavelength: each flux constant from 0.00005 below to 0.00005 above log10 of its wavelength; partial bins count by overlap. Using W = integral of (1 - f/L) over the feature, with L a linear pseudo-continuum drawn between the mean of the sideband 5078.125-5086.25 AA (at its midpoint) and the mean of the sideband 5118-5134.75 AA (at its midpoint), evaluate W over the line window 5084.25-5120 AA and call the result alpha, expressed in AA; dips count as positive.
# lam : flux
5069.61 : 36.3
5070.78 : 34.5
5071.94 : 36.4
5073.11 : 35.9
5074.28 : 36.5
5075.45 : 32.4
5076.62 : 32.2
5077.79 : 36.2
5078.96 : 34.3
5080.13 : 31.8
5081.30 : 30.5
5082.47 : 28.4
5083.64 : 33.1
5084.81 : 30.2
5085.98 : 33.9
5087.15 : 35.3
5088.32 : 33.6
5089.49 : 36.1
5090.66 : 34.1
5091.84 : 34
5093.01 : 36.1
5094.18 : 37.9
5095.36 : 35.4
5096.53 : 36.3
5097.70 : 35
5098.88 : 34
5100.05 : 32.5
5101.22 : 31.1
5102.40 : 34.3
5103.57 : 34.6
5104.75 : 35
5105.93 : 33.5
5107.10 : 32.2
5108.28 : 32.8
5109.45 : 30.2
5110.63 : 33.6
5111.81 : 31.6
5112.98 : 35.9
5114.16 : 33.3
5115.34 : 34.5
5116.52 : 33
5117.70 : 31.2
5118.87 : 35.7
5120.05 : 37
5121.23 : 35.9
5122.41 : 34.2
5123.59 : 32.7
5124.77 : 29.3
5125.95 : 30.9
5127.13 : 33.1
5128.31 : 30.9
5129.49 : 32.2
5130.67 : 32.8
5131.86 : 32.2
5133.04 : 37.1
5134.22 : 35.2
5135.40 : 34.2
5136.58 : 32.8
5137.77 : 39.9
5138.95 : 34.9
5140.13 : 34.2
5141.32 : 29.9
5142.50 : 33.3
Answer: -1.5 AA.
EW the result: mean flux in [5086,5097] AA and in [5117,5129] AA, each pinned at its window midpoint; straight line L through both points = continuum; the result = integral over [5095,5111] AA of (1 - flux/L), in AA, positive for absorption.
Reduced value 0.4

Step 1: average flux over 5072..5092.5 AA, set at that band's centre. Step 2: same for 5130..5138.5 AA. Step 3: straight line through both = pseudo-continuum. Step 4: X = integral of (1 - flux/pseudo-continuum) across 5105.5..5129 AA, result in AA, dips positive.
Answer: 0.9 AA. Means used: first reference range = 33.5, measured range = 33.1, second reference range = 34.9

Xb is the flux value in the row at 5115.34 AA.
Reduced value 34.5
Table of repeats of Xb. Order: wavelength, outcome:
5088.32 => 33.6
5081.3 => 30.5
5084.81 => 30.2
